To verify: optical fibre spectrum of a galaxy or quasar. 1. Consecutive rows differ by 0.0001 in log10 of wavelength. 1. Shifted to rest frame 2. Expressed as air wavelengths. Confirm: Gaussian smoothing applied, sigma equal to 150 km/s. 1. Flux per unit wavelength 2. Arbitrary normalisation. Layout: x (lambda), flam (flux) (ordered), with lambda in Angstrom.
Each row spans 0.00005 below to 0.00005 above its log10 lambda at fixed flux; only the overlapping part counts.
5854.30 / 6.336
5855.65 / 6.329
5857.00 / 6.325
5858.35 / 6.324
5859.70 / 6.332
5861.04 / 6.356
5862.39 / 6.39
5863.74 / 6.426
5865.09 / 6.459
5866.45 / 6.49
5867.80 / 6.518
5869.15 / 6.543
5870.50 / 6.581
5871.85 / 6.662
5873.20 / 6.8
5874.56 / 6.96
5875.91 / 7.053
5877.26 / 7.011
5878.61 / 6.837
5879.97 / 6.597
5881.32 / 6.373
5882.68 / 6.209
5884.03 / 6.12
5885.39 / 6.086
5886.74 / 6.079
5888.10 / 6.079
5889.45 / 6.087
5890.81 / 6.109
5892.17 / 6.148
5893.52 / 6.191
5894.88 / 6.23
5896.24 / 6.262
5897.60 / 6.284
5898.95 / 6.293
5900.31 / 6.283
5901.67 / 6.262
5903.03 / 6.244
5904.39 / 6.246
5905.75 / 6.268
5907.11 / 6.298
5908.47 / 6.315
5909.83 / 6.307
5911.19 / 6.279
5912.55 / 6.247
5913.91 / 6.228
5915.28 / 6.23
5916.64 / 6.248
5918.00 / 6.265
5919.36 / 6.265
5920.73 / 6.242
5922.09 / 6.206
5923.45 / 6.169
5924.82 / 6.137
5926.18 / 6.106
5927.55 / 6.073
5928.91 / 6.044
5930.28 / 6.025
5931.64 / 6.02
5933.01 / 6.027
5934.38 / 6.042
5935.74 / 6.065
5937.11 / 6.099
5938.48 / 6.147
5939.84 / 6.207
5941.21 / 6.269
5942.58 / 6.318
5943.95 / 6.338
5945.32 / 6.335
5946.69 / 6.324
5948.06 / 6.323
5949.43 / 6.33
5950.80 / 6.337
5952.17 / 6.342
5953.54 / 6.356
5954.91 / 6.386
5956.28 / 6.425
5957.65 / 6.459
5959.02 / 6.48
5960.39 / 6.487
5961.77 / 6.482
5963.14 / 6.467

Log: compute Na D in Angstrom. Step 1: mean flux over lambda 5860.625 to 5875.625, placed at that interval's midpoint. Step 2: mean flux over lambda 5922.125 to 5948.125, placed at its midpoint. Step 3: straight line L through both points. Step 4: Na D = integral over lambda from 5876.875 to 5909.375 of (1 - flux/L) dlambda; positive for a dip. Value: 0.7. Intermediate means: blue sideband 6.58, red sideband 6.16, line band 6.28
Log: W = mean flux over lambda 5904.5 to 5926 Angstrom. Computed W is 6.24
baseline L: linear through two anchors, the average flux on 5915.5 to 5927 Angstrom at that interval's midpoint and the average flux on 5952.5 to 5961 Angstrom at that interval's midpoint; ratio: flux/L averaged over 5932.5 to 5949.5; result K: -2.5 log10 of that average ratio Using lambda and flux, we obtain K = 0.02 mag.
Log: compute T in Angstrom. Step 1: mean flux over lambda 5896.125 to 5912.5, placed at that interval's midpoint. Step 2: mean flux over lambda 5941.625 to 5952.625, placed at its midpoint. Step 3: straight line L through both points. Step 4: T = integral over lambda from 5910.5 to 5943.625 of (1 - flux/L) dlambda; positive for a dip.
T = 0.7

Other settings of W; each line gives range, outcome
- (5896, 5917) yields 6.27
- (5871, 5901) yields 6.4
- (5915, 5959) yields 6.23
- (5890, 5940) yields 6.19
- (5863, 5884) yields 6.62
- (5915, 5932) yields 6.16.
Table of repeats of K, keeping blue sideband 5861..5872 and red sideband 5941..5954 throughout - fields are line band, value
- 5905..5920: 0.02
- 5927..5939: 0.05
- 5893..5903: 0.03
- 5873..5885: -0.03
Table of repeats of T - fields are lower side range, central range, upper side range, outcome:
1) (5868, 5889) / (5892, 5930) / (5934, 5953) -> 1.0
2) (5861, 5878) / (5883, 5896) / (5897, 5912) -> 0.6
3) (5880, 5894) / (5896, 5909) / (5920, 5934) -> -0.3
